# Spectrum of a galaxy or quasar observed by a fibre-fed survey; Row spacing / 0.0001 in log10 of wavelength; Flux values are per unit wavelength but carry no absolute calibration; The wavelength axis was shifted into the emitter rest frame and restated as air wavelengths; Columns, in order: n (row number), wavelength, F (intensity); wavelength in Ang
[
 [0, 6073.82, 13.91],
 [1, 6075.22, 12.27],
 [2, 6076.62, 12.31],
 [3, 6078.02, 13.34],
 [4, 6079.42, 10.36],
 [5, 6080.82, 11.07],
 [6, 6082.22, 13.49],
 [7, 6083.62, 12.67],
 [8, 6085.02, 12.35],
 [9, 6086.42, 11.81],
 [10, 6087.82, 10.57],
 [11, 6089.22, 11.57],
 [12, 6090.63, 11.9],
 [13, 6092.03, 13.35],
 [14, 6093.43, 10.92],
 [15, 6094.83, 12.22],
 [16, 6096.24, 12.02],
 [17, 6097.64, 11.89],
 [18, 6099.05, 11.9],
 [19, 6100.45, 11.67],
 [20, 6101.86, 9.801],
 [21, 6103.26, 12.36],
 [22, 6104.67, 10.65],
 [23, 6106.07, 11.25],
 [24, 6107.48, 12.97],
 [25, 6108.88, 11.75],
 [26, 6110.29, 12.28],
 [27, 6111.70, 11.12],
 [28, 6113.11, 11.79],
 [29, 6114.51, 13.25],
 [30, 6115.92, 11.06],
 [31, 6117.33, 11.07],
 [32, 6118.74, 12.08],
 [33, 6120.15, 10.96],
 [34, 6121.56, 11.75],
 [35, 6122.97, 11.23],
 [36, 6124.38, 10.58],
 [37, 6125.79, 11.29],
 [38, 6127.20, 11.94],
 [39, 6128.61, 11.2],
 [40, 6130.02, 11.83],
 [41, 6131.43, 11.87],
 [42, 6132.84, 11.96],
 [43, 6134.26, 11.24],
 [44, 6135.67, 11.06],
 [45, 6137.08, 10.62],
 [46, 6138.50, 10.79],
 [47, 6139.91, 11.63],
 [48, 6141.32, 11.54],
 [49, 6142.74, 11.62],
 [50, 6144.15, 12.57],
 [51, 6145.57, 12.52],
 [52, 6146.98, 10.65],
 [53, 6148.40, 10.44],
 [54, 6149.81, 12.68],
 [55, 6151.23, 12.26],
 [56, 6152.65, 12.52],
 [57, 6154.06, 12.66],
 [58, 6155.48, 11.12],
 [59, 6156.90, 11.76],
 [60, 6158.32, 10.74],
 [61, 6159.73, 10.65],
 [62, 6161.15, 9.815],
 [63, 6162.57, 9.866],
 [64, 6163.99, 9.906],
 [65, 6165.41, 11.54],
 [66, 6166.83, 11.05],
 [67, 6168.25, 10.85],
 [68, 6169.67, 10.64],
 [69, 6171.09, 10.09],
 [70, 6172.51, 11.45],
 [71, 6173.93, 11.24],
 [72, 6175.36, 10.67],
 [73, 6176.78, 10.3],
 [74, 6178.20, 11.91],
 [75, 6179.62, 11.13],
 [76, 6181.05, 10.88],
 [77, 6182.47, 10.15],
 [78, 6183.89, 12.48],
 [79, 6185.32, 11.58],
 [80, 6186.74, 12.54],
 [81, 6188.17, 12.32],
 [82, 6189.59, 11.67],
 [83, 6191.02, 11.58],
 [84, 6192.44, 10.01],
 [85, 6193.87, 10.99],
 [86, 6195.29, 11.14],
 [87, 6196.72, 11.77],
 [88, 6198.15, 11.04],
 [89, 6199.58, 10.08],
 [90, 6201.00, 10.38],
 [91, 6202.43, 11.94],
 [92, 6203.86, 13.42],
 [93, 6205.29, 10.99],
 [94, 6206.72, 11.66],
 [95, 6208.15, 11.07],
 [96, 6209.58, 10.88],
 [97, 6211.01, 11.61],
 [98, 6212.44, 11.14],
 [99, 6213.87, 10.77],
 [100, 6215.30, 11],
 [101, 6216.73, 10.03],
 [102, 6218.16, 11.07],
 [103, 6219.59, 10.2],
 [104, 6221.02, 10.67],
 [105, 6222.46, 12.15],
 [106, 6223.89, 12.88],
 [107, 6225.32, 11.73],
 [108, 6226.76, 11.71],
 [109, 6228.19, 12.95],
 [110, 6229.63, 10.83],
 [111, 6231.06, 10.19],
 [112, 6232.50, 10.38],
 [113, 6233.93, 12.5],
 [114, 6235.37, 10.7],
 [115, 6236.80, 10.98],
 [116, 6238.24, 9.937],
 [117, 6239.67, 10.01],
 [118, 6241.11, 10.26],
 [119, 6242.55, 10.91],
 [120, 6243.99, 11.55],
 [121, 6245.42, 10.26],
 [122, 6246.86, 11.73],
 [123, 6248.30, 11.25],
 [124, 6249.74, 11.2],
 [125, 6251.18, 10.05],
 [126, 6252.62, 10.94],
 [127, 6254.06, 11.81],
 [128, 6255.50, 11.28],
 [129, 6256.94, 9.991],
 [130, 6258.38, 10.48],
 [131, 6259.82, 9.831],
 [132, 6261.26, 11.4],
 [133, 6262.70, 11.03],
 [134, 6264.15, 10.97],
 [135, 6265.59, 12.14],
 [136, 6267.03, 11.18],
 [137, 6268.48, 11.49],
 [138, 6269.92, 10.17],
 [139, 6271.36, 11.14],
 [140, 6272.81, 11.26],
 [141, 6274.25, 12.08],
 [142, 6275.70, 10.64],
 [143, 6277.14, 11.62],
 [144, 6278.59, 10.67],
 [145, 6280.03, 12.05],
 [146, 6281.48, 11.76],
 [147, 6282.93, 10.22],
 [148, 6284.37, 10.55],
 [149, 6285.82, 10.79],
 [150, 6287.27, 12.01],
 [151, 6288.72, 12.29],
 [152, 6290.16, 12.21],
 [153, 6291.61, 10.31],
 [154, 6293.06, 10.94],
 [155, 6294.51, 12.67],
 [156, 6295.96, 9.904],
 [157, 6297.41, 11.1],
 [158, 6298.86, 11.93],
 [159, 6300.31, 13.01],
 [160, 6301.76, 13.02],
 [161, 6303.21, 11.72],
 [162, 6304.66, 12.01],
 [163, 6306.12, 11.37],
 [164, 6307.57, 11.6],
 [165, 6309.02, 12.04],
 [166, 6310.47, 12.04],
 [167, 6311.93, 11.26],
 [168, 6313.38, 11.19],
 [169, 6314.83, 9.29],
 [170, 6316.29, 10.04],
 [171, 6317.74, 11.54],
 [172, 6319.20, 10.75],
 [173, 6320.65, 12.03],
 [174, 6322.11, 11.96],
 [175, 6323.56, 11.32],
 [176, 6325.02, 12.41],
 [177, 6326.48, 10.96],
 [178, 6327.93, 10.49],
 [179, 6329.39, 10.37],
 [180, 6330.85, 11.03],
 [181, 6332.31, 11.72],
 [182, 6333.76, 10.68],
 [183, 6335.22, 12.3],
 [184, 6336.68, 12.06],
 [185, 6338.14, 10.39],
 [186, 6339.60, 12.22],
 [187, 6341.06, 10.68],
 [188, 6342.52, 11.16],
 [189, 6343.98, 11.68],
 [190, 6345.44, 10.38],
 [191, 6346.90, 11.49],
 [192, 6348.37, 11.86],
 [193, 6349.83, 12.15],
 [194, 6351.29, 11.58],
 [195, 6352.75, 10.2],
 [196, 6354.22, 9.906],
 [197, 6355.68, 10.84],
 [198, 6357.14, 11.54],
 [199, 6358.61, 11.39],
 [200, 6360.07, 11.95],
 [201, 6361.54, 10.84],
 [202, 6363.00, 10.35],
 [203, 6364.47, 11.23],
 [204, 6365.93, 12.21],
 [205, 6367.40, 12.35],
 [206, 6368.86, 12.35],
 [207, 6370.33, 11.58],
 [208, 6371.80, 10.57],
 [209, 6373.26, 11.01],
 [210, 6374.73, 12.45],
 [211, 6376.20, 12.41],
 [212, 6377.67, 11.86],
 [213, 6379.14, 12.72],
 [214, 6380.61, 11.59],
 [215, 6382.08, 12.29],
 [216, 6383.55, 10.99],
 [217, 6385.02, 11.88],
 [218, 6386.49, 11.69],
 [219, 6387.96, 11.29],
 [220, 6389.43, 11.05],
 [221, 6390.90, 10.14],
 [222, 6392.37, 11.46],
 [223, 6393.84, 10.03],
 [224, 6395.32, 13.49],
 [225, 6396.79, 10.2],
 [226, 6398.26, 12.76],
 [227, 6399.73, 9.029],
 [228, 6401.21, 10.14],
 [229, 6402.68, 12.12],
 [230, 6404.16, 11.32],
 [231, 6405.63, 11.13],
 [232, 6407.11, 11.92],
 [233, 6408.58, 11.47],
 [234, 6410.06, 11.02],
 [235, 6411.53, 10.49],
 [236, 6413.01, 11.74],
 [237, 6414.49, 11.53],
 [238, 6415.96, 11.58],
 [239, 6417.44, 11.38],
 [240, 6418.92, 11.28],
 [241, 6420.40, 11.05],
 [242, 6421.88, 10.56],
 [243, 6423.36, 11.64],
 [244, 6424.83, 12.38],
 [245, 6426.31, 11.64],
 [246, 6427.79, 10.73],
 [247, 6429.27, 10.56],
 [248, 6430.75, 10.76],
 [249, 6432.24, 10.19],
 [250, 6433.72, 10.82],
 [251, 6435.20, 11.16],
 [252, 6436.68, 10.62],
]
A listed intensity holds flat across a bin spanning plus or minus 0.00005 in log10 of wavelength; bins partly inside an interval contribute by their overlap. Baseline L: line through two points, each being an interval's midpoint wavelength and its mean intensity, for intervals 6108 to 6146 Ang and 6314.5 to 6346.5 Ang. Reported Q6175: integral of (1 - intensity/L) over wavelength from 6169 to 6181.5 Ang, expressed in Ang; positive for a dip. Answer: 0.61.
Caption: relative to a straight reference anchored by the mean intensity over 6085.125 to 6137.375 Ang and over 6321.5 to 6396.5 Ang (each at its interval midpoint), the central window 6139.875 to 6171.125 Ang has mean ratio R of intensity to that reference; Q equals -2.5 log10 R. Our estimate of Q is 0.03 mag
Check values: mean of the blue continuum 11.6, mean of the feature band 11.3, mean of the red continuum 11.4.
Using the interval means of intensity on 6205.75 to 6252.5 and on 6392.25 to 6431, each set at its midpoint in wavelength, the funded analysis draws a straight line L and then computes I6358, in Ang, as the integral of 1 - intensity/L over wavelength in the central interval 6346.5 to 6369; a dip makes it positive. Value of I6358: -0.3 Ang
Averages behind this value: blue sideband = 11.1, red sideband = 11.2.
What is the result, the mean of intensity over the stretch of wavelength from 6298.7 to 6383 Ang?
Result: 11.5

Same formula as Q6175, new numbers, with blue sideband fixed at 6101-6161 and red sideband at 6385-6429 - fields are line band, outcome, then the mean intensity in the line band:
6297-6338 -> -0.4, 11.5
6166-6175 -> 0.5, 10.9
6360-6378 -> -0.5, 11.6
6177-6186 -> 0.1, 11.3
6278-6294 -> 0.1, 11.3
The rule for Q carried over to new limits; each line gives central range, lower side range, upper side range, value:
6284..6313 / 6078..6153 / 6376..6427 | -0.01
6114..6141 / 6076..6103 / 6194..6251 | 0.02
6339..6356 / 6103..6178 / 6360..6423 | 0.02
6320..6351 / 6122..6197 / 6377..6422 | -0.01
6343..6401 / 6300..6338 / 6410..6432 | -0.01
